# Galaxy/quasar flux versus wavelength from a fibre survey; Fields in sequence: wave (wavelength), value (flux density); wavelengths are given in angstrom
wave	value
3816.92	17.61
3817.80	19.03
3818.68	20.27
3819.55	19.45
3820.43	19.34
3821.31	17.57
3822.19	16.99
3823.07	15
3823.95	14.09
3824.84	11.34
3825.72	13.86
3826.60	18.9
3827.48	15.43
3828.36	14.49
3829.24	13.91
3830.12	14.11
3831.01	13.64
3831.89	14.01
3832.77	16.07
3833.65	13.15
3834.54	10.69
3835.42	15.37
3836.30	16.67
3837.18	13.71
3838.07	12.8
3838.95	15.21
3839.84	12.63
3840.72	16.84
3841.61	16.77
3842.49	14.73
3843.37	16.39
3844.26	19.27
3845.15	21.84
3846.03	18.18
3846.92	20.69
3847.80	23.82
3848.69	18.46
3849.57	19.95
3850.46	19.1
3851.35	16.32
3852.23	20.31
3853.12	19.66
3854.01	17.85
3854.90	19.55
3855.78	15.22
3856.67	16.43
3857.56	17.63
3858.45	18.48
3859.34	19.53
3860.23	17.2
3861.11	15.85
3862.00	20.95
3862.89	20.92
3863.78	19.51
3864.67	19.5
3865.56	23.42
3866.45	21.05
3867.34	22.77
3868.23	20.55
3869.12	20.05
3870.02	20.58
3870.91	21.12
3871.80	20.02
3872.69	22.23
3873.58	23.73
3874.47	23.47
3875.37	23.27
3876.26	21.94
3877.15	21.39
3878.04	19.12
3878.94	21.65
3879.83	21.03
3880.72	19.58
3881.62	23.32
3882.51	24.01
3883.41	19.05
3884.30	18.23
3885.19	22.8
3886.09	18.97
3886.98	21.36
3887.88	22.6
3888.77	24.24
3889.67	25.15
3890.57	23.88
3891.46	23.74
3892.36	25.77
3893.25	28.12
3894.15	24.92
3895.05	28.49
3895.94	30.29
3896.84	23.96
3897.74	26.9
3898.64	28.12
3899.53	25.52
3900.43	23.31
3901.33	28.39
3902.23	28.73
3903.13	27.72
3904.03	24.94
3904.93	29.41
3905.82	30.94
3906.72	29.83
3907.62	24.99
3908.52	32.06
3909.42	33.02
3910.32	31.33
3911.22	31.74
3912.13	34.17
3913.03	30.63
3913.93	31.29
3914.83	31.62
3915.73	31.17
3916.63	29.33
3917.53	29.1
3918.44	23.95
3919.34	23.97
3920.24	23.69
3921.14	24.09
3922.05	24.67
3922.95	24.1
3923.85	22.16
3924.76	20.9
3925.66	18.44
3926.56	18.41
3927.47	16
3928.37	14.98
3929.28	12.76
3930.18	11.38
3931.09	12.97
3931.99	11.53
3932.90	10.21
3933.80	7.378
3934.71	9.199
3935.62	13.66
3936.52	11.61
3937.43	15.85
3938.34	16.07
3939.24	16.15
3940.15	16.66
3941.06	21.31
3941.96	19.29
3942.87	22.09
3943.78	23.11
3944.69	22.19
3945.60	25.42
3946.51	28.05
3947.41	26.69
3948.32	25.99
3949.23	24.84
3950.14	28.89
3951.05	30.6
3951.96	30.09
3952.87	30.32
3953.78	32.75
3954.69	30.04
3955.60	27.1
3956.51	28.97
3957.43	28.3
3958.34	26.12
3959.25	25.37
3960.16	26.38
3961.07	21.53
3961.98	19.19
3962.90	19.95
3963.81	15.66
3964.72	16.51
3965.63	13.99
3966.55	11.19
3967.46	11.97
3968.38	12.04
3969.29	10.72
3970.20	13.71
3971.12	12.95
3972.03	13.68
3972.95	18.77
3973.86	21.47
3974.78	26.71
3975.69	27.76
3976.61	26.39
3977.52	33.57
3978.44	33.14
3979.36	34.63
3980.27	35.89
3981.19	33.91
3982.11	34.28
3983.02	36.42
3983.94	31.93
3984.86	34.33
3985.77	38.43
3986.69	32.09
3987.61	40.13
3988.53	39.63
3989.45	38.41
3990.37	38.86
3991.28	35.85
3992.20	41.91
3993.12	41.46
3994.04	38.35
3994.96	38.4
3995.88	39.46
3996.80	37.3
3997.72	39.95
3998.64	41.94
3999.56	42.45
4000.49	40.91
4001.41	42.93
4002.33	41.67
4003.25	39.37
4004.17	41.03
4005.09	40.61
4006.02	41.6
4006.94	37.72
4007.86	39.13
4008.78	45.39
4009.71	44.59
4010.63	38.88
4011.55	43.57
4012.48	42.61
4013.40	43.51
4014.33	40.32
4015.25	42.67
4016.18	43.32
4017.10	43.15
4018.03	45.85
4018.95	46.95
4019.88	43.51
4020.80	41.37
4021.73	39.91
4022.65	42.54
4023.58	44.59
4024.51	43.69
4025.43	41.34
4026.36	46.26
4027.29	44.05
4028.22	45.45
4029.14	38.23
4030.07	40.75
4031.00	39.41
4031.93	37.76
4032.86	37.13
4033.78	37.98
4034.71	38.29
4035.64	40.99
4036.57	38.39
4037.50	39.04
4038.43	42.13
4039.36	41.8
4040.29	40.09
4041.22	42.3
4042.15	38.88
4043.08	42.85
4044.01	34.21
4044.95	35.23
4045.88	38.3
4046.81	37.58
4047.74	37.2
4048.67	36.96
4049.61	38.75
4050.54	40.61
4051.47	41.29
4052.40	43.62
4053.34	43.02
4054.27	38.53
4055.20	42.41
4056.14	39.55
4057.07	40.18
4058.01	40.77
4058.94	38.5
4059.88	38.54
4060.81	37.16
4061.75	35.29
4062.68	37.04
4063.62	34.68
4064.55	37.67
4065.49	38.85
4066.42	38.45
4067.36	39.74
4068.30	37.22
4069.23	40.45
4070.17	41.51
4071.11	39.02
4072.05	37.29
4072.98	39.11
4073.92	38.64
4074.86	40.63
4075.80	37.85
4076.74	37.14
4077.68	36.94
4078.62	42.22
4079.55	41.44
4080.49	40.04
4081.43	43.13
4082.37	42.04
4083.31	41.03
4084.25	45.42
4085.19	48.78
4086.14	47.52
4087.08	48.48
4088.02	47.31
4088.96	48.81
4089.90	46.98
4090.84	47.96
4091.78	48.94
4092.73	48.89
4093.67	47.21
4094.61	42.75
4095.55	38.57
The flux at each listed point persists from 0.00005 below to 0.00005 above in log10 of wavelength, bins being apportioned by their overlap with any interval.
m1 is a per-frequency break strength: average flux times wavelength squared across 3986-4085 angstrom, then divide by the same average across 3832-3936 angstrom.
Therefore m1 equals 2.03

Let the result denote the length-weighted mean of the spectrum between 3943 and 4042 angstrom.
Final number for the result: 34.1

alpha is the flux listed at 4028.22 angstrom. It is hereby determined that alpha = 45.45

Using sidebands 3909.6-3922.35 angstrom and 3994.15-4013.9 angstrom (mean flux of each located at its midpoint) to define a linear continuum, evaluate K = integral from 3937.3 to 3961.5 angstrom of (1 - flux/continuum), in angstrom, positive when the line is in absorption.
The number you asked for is 6.2 angstrom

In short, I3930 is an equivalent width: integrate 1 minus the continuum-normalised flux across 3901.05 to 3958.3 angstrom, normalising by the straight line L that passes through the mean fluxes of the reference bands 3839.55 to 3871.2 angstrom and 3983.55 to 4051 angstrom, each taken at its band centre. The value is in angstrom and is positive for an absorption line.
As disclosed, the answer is 9.5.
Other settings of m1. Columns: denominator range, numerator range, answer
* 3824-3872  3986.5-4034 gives 2.55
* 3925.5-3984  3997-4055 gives 1.97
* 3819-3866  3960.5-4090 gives 2.40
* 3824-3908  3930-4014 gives 1.47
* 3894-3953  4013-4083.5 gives 1.81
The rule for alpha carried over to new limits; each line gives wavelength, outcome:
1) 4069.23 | 40.45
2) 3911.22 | 31.74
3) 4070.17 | 41.51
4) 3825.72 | 13.86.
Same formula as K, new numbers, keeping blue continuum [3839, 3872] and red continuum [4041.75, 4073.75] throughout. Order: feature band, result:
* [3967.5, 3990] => 2.26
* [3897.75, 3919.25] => -4.35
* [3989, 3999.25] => -2.12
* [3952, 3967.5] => 3.16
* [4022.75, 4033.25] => -1.71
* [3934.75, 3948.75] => 3.86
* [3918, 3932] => 3.52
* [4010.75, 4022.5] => -2.75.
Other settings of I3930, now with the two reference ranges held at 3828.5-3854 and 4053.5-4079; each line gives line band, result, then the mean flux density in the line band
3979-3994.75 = -3.0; 36.9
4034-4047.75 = -1.1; 39.2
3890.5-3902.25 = -2.4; 26.4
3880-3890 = -0.4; 21.7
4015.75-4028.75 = -3.5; 43.7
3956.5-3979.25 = 6.6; 20.7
